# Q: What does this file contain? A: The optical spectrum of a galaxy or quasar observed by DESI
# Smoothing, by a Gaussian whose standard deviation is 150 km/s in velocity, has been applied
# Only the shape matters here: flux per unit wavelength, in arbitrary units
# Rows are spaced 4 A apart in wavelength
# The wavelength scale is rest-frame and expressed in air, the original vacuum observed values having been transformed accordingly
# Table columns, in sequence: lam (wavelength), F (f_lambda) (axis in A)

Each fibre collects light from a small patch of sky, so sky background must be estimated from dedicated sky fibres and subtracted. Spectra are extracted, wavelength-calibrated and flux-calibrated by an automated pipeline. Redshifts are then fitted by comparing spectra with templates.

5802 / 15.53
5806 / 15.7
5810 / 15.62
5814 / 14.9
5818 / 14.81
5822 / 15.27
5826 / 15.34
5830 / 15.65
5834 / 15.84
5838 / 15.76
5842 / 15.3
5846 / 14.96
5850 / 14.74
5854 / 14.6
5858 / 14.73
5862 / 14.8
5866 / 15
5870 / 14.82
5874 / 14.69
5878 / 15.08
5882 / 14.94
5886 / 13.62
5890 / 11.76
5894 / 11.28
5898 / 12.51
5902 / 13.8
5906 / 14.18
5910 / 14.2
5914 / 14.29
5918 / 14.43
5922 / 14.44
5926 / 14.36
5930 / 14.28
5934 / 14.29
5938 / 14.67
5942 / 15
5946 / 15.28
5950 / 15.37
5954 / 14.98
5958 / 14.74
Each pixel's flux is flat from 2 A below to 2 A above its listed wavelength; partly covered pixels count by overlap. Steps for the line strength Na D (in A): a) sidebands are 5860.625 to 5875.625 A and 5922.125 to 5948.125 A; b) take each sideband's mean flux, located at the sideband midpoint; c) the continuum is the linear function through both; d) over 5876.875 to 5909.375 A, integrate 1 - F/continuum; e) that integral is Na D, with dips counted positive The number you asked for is 3.0 A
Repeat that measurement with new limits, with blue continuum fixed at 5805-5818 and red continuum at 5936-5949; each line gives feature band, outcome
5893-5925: 2.86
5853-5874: 0.54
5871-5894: 2.02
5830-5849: -0.27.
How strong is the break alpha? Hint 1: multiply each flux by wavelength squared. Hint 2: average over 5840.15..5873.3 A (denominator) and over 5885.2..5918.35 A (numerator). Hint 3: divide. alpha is 0.91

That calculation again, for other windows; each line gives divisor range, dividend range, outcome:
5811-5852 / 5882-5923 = 0.91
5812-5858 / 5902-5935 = 0.97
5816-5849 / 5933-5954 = 1.01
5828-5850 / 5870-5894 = 0.91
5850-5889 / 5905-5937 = 1.00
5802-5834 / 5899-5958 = 0.98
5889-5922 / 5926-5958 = 1.12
